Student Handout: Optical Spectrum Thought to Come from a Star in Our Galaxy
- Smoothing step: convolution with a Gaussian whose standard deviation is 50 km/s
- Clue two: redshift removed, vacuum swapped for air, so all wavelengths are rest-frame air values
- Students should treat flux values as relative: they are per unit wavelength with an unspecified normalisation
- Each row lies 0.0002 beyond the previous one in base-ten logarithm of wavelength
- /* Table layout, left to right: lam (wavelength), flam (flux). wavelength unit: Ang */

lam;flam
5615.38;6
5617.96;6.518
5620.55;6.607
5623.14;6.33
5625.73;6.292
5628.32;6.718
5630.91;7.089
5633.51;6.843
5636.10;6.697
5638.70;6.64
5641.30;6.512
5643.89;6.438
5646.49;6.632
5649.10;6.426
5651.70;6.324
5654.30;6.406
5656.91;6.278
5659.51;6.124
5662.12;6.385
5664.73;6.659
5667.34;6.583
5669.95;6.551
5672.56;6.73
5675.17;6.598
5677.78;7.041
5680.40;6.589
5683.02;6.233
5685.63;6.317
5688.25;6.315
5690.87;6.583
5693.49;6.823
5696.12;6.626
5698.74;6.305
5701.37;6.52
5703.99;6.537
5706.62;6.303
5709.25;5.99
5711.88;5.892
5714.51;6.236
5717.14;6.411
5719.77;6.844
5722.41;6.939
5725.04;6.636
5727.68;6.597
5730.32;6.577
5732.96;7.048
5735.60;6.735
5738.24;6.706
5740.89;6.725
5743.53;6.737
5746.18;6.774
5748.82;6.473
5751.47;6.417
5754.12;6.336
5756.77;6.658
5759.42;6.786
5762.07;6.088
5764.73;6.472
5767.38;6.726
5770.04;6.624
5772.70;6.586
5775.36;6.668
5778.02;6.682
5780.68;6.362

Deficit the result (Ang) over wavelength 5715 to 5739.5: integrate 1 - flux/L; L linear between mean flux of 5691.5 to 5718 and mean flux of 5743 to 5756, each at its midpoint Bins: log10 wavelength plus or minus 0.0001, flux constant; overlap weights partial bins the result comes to -0.9 Ang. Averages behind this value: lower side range 6.37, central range 6.71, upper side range 6.54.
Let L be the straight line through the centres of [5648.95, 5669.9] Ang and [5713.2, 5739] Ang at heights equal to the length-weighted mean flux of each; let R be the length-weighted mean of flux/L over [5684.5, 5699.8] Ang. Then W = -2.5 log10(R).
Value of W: 0.01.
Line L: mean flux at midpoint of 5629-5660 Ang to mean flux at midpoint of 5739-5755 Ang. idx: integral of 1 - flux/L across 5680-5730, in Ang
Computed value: 0.9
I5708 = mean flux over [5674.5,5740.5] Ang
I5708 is 6.54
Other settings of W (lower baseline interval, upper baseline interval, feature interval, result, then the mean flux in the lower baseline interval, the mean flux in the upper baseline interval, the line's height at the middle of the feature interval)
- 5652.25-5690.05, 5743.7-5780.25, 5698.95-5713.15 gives 0.04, 6.49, 6.56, 6.51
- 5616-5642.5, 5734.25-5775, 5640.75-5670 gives 0.03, 6.61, 6.59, 6.61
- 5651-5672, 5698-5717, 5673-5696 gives -0.04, 6.43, 6.26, 6.35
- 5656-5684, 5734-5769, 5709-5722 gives 0.04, 6.53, 6.59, 6.57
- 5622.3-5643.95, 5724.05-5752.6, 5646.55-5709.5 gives 0.03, 6.64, 6.68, 6.65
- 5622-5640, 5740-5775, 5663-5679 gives -0.01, 6.66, 6.57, 6.63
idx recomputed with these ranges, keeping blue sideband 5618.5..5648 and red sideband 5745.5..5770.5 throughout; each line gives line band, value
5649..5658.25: 0.4 Ang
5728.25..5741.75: -0.4 Ang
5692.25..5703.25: 0.0 Ang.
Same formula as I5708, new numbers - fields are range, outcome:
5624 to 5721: 6.5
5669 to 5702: 6.56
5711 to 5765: 6.58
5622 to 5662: 6.51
